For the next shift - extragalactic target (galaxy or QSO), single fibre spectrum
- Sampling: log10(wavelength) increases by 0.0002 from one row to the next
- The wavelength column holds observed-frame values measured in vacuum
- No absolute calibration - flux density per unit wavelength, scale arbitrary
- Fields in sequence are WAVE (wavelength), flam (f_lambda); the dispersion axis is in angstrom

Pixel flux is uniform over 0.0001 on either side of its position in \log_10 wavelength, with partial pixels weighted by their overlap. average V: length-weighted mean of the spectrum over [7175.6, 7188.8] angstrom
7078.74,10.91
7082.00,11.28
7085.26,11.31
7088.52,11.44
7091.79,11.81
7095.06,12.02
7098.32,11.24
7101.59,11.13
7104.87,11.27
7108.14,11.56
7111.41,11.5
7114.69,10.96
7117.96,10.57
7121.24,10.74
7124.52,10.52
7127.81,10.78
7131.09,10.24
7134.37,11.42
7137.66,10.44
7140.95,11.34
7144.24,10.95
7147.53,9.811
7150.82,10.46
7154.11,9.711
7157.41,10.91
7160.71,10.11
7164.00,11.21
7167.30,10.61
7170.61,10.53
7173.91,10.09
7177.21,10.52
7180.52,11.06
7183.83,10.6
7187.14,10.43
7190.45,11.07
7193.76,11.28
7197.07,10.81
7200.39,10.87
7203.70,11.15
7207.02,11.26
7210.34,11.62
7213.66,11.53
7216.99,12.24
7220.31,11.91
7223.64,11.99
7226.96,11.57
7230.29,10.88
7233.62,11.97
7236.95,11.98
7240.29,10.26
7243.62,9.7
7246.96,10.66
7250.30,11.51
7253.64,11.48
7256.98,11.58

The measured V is 10.6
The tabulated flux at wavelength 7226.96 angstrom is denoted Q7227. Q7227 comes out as 11.57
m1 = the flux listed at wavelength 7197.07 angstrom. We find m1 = 10.81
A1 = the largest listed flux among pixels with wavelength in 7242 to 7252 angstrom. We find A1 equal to 11.51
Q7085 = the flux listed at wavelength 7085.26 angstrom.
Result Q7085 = 11.31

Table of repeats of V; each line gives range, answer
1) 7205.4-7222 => 11.7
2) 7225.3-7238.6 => 11.6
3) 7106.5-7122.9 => 11.1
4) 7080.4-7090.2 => 11.3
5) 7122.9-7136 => 10.7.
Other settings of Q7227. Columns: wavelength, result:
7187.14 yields 10.43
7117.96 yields 10.57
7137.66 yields 10.44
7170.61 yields 10.53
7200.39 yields 10.87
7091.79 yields 11.81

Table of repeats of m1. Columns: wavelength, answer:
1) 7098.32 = 11.24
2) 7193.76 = 11.28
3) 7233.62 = 11.97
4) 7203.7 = 11.15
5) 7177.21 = 10.52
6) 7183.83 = 10.6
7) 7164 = 11.21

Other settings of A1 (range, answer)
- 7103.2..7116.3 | 11.56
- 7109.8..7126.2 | 11.5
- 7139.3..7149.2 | 11.34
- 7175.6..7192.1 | 11.07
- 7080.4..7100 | 12.02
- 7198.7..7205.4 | 11.15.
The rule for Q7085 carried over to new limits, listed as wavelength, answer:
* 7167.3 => 10.61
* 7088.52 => 11.44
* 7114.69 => 10.96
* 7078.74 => 10.91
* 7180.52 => 11.06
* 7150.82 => 10.46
